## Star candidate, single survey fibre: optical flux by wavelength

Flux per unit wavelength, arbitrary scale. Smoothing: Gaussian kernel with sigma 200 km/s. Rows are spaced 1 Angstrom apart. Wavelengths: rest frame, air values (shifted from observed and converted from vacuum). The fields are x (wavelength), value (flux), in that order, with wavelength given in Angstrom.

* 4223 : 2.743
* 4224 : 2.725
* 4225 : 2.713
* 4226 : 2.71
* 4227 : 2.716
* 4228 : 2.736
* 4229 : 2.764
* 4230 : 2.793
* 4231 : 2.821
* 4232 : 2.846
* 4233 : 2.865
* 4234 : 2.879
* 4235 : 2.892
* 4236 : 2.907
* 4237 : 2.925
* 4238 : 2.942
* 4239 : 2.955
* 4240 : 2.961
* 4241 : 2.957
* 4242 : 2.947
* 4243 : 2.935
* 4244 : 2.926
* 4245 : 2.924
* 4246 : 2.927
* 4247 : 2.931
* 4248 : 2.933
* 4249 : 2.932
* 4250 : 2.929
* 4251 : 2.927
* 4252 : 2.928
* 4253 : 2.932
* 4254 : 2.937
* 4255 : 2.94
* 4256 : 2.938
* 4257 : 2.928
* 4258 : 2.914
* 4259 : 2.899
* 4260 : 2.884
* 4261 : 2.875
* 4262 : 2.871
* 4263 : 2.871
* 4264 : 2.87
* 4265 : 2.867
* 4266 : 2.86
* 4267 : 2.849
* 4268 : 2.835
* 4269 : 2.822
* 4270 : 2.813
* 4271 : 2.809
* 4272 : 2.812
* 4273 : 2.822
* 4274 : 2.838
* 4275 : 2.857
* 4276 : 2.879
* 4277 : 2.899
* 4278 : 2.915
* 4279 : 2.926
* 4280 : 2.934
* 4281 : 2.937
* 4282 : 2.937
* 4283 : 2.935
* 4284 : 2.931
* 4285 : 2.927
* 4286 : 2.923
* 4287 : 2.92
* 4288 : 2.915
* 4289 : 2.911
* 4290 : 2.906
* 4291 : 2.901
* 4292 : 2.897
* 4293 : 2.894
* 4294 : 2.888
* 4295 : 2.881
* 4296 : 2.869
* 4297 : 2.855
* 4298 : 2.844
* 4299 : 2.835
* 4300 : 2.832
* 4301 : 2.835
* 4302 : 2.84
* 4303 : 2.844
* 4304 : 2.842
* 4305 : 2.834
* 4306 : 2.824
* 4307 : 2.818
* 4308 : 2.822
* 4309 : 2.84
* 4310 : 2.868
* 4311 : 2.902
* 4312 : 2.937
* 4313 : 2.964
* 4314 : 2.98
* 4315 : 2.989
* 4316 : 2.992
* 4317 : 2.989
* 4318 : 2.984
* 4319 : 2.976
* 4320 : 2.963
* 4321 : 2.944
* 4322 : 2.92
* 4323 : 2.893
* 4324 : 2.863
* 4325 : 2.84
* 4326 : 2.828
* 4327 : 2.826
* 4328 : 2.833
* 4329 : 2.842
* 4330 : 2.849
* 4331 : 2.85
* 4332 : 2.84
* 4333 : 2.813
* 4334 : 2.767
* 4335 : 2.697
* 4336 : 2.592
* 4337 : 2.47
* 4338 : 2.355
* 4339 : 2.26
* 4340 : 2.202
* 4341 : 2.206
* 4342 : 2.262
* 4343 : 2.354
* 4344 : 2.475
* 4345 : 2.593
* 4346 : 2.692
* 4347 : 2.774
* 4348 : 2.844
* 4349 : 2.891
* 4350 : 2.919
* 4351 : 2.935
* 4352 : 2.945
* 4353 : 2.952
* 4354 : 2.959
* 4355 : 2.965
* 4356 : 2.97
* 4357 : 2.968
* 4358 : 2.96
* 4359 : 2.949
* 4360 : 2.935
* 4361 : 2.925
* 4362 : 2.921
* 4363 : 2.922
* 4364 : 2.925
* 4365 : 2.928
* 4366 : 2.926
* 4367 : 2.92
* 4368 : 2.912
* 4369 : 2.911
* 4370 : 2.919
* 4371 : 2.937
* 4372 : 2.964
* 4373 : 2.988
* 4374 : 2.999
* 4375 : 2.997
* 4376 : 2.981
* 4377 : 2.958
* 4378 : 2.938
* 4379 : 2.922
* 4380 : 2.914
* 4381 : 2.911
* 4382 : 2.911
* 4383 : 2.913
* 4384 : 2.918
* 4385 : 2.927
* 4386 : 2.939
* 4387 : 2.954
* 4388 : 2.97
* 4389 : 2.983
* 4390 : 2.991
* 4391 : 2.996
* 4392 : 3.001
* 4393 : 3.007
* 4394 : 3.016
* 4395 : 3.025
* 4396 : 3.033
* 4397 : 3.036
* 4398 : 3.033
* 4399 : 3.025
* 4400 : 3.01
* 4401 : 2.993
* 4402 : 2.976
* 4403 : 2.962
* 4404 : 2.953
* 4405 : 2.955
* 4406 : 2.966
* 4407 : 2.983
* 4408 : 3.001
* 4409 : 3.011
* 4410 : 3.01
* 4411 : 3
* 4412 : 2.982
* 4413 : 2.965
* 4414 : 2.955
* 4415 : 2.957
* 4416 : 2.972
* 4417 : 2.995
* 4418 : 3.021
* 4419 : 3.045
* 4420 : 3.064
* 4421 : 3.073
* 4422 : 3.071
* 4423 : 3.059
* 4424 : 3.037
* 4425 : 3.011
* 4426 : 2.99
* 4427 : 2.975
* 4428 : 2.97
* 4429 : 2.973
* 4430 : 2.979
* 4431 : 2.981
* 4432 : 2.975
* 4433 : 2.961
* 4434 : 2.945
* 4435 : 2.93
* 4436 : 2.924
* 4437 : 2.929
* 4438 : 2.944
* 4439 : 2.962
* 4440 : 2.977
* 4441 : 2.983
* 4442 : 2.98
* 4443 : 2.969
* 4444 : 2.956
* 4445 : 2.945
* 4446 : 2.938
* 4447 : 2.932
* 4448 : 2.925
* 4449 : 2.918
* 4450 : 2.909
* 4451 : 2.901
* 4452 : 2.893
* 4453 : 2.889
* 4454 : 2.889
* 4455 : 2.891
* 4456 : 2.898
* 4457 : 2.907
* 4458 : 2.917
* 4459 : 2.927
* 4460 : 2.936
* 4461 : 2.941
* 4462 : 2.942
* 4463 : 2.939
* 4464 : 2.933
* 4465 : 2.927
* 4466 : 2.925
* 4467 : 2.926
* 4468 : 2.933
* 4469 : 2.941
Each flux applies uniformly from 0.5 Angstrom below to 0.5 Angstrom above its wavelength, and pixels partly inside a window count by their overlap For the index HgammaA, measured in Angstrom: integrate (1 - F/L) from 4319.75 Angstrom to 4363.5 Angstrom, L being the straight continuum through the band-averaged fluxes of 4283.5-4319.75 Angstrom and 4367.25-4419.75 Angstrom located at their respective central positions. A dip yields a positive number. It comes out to 2.4 Angstrom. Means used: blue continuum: 2.9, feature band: 2.77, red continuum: 2.97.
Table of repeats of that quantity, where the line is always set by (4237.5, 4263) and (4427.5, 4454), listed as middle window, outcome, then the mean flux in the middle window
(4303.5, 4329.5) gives 0.32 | 2.9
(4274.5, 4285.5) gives 0.05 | 2.92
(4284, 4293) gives 0.05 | 2.91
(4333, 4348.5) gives 2.23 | 2.51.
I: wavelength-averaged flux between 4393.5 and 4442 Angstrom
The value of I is 2.99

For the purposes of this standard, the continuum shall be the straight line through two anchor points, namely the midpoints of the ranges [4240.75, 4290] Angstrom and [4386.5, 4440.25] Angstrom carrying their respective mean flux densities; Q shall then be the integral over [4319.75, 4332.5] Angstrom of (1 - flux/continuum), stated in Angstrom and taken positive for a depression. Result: 0.3 Angstrom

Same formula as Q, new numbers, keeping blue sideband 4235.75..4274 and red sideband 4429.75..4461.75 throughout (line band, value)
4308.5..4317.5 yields -0.1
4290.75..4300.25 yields 0.1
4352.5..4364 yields -0.1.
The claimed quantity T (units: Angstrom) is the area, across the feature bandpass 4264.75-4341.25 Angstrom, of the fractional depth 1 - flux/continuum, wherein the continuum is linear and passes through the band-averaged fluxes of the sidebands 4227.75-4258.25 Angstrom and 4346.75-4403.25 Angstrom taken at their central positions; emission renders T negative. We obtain 2.3 Angstrom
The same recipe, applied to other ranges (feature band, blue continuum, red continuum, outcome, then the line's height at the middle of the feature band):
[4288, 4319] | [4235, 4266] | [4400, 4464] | 0.5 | 2.93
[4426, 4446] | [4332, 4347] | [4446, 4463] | -0.8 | 2.85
